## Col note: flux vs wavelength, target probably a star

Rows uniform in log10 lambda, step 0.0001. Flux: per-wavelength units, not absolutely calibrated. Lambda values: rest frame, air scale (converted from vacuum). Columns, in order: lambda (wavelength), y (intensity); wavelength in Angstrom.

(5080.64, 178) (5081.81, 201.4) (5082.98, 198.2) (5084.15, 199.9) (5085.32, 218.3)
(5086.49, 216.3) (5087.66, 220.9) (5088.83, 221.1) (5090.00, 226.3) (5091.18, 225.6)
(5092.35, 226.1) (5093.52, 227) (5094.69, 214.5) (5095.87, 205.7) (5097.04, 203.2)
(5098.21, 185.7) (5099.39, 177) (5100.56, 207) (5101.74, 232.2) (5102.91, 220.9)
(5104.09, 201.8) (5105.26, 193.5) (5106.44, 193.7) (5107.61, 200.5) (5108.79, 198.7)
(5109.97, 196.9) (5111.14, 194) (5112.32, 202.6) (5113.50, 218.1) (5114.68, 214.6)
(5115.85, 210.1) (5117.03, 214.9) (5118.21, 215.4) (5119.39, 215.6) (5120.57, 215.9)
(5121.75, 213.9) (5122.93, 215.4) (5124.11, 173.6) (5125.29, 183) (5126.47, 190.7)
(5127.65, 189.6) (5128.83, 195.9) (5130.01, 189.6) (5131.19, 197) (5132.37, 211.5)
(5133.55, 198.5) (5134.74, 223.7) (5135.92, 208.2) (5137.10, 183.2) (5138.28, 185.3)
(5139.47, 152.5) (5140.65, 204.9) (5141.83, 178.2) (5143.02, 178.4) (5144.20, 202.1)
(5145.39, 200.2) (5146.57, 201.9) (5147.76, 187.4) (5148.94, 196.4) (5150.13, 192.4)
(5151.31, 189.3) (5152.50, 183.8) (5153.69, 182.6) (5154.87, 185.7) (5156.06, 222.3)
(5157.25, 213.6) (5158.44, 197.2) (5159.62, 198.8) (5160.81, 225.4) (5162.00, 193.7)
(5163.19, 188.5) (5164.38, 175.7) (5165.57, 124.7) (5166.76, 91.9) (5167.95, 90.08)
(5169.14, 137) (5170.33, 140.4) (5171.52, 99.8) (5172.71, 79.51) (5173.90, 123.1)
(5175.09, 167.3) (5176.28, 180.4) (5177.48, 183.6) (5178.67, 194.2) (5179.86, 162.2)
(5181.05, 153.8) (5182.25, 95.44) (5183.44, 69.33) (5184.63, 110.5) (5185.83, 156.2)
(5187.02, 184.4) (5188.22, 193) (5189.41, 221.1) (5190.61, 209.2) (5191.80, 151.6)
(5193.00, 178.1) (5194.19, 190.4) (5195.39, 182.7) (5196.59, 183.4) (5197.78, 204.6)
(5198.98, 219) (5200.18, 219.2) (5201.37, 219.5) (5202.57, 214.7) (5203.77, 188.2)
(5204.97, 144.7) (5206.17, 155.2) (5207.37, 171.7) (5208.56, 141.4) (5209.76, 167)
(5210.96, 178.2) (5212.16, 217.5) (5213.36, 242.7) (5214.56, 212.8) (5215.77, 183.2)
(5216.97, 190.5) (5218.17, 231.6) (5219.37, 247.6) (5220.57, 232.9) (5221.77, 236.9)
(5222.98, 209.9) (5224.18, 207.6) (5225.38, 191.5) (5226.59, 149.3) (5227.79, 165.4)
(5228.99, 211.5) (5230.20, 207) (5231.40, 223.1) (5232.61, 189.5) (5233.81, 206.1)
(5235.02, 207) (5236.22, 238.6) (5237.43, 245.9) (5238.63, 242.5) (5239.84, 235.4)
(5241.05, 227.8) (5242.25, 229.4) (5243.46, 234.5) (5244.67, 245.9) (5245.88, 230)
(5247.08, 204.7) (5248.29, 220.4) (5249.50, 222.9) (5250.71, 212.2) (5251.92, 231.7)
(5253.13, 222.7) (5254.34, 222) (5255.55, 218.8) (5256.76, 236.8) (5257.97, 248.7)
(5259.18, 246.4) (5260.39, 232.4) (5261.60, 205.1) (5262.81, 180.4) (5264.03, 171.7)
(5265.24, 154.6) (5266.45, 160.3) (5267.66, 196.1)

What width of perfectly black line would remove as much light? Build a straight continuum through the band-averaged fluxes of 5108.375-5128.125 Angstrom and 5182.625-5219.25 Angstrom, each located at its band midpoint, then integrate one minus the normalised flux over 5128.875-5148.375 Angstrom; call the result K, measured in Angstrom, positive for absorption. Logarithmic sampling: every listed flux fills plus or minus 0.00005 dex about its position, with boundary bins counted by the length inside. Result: 0.50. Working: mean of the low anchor 204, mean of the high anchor 185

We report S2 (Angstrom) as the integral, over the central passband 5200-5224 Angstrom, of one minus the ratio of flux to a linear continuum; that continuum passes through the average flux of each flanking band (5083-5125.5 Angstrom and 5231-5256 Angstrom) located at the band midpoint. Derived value 2.3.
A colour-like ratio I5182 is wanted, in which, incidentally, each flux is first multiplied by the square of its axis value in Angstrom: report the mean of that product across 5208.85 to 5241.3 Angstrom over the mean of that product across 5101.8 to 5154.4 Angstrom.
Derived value 1.10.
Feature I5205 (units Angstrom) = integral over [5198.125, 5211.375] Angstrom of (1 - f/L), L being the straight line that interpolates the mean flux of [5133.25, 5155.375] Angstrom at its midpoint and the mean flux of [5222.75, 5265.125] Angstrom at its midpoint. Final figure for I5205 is 1.4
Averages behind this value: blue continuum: 191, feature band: 184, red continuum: 216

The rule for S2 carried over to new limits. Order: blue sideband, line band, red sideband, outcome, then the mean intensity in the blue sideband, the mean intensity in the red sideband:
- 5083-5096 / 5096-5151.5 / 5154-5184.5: -2.5 Angstrom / 218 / 155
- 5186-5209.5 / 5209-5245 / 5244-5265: -1.6 Angstrom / 187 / 220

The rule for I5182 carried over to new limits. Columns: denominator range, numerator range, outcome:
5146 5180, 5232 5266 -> 1.34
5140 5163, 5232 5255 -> 1.19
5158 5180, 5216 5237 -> 1.37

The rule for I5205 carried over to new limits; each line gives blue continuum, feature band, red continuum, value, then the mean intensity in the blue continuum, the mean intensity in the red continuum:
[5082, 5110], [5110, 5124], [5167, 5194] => -1.2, 209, 149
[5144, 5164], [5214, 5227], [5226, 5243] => 0.1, 197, 213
